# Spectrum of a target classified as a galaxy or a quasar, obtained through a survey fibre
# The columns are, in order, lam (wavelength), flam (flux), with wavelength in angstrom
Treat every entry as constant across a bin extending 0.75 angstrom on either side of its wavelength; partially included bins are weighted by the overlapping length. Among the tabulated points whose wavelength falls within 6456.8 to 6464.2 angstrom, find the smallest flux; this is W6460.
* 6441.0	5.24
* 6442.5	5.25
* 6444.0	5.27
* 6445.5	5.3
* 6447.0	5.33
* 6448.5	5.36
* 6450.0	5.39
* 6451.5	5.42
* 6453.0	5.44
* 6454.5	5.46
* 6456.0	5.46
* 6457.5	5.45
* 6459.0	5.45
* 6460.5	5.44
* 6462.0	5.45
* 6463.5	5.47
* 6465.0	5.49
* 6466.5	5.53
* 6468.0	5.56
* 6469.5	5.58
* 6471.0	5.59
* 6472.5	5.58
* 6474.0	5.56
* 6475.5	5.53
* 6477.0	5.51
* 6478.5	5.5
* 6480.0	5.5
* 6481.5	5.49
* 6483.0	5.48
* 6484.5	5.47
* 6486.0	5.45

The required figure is 5.44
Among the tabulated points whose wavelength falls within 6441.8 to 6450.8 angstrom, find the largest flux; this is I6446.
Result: 5.39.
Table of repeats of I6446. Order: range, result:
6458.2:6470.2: 5.58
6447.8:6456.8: 5.46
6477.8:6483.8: 5.5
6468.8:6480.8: 5.59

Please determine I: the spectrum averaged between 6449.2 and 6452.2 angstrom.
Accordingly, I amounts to 5.4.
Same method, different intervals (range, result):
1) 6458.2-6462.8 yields 5.45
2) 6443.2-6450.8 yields 5.33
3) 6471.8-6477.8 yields 5.54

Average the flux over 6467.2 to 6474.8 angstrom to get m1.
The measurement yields 5.57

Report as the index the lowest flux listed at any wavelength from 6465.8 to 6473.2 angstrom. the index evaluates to 5.53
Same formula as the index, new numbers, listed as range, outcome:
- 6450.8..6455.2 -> 5.42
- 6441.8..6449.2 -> 5.25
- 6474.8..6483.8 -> 5.48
